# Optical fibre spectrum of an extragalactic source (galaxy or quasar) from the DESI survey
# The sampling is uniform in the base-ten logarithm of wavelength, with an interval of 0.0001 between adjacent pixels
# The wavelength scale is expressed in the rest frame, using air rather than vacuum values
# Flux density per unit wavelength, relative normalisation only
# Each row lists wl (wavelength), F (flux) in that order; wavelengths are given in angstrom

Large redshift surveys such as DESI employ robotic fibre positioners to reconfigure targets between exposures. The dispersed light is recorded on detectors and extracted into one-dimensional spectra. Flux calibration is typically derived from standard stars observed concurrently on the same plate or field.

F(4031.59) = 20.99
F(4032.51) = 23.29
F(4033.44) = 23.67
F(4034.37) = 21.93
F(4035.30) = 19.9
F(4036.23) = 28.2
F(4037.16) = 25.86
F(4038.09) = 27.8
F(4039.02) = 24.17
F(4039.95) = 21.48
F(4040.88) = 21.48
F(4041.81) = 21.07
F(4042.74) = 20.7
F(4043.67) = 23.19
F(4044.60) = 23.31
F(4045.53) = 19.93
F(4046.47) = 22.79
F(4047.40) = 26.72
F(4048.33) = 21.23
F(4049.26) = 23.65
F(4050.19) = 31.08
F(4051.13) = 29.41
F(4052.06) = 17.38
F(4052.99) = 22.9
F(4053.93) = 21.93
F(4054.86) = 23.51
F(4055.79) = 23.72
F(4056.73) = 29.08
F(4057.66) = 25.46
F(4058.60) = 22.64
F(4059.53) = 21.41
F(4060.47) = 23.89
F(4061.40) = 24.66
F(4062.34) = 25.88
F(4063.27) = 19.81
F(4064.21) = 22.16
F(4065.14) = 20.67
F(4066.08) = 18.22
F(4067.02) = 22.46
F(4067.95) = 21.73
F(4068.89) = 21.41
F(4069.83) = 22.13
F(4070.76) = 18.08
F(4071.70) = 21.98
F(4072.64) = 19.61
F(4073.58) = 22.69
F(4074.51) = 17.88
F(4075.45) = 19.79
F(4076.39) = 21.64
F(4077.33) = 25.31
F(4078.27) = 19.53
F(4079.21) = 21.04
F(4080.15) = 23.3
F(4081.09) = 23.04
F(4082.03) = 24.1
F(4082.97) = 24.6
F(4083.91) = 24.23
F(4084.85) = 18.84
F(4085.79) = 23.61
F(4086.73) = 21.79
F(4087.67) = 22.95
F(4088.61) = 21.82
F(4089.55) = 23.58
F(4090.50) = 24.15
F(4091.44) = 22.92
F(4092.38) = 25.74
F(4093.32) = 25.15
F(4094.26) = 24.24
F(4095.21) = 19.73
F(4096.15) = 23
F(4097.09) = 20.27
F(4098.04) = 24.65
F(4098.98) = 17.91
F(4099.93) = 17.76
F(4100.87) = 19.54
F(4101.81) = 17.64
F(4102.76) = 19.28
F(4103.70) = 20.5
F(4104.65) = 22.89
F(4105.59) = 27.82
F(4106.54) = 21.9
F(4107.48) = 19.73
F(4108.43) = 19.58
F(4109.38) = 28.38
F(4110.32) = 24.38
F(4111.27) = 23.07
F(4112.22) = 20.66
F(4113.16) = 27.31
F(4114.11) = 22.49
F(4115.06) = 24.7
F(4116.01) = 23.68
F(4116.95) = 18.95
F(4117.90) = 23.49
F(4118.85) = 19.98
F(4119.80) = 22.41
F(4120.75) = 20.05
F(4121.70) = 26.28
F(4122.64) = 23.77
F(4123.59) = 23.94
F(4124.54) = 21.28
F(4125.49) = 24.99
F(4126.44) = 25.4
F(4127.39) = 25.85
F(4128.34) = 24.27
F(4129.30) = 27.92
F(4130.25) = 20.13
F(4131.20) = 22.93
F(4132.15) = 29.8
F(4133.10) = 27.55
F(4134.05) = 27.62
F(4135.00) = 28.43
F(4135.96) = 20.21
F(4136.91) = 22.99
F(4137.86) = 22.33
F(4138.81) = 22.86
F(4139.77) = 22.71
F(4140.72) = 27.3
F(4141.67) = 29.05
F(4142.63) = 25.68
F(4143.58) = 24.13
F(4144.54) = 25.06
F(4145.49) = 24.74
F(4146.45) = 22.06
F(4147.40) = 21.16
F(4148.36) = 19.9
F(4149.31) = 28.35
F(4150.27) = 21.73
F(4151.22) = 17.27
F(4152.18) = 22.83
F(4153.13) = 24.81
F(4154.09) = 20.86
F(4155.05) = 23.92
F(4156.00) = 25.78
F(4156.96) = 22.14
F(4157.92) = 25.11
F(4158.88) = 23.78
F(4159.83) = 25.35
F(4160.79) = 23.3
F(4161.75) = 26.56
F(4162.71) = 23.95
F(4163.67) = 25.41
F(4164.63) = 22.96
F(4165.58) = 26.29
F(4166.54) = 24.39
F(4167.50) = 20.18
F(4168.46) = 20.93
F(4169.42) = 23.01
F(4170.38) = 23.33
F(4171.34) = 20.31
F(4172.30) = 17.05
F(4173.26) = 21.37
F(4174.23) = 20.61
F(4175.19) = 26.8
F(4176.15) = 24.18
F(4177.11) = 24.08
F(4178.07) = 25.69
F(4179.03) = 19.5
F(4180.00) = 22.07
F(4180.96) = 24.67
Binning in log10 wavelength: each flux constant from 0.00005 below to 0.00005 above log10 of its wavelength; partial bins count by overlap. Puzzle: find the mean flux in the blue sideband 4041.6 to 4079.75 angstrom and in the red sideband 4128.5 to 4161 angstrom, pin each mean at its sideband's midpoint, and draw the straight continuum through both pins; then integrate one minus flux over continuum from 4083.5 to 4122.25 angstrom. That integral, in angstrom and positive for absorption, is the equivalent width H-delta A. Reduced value 1.6 angstrom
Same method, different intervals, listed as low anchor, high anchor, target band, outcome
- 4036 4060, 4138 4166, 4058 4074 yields 1.4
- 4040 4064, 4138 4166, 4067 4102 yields 2.6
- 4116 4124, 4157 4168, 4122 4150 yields -1.8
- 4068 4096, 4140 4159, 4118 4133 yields -0.5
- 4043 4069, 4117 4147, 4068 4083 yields 1.2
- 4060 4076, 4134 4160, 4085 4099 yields -0.5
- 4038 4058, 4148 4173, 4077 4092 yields 0.4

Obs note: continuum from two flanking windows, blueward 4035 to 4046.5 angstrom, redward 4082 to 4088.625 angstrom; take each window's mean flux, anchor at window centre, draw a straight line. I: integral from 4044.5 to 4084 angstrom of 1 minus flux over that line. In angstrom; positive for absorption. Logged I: 0.41 angstrom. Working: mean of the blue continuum 23.1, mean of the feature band 22.7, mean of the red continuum 22.7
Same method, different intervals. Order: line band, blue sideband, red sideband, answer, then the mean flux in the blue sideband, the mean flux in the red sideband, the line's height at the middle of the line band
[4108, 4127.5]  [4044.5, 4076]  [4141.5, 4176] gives -0.3 angstrom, 22.6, 23.3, 23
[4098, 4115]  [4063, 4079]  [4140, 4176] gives 0.0 angstrom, 20.9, 23.4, 21.9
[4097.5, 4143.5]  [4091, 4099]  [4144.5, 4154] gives -1.3 angstrom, 22.9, 22.6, 22.8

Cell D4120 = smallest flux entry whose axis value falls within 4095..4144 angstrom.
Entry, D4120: 17.64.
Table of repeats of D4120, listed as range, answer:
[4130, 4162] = 17.27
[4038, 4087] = 17.38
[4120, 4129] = 20.05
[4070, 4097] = 17.88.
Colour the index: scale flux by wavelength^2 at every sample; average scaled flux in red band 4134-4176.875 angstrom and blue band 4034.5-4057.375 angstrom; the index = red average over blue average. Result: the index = 1.04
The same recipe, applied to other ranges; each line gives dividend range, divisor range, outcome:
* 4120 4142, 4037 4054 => 1.09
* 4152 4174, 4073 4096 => 1.07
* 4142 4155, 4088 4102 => 1.08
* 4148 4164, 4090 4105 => 1.13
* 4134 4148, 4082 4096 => 1.08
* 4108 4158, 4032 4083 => 1.08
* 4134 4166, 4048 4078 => 1.11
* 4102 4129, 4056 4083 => 1.06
